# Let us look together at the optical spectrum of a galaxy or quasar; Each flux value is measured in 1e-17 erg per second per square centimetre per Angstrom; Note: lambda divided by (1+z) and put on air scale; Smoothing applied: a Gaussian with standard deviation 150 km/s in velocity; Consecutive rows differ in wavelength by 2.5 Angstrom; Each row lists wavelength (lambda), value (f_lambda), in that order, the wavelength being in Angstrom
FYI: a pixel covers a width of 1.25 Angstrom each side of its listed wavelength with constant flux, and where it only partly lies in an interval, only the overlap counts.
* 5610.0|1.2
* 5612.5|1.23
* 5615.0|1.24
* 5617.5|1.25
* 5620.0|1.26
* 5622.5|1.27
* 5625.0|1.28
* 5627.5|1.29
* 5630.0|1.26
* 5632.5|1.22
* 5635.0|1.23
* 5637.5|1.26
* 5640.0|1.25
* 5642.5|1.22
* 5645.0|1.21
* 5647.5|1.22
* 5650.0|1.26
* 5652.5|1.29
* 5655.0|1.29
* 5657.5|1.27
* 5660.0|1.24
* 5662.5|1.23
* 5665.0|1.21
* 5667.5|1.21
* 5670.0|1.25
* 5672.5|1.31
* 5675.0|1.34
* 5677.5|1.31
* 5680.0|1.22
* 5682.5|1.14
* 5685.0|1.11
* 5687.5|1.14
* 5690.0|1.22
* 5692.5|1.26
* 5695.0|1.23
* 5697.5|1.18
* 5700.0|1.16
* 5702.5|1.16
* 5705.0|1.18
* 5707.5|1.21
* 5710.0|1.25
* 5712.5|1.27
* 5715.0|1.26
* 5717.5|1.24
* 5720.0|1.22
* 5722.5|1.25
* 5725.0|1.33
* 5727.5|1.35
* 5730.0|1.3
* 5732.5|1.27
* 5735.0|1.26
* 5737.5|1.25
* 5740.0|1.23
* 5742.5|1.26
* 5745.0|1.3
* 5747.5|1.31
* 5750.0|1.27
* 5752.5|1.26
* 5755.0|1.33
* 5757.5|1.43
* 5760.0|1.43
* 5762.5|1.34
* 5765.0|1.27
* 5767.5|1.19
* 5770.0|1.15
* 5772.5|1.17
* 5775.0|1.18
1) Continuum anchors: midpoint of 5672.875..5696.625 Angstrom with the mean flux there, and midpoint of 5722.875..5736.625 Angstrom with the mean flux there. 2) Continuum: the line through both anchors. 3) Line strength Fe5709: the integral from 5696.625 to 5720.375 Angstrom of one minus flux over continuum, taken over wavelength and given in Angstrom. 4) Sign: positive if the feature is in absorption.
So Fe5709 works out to 0.9 Angstrom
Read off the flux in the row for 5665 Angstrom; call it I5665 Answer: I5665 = 1.21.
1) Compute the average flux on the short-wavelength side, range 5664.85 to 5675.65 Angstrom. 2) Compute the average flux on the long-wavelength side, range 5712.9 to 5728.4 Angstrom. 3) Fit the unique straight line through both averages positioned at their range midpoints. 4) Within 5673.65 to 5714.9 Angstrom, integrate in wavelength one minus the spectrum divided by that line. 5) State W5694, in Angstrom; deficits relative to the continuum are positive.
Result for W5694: 1.82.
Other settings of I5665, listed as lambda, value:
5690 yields 1.22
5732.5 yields 1.27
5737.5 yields 1.25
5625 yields 1.28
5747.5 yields 1.31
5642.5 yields 1.22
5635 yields 1.23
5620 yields 1.26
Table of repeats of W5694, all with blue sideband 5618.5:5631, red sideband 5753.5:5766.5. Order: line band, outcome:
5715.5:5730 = 0.6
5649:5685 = 1.3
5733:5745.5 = 0.8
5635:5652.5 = 0.6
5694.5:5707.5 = 1.3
